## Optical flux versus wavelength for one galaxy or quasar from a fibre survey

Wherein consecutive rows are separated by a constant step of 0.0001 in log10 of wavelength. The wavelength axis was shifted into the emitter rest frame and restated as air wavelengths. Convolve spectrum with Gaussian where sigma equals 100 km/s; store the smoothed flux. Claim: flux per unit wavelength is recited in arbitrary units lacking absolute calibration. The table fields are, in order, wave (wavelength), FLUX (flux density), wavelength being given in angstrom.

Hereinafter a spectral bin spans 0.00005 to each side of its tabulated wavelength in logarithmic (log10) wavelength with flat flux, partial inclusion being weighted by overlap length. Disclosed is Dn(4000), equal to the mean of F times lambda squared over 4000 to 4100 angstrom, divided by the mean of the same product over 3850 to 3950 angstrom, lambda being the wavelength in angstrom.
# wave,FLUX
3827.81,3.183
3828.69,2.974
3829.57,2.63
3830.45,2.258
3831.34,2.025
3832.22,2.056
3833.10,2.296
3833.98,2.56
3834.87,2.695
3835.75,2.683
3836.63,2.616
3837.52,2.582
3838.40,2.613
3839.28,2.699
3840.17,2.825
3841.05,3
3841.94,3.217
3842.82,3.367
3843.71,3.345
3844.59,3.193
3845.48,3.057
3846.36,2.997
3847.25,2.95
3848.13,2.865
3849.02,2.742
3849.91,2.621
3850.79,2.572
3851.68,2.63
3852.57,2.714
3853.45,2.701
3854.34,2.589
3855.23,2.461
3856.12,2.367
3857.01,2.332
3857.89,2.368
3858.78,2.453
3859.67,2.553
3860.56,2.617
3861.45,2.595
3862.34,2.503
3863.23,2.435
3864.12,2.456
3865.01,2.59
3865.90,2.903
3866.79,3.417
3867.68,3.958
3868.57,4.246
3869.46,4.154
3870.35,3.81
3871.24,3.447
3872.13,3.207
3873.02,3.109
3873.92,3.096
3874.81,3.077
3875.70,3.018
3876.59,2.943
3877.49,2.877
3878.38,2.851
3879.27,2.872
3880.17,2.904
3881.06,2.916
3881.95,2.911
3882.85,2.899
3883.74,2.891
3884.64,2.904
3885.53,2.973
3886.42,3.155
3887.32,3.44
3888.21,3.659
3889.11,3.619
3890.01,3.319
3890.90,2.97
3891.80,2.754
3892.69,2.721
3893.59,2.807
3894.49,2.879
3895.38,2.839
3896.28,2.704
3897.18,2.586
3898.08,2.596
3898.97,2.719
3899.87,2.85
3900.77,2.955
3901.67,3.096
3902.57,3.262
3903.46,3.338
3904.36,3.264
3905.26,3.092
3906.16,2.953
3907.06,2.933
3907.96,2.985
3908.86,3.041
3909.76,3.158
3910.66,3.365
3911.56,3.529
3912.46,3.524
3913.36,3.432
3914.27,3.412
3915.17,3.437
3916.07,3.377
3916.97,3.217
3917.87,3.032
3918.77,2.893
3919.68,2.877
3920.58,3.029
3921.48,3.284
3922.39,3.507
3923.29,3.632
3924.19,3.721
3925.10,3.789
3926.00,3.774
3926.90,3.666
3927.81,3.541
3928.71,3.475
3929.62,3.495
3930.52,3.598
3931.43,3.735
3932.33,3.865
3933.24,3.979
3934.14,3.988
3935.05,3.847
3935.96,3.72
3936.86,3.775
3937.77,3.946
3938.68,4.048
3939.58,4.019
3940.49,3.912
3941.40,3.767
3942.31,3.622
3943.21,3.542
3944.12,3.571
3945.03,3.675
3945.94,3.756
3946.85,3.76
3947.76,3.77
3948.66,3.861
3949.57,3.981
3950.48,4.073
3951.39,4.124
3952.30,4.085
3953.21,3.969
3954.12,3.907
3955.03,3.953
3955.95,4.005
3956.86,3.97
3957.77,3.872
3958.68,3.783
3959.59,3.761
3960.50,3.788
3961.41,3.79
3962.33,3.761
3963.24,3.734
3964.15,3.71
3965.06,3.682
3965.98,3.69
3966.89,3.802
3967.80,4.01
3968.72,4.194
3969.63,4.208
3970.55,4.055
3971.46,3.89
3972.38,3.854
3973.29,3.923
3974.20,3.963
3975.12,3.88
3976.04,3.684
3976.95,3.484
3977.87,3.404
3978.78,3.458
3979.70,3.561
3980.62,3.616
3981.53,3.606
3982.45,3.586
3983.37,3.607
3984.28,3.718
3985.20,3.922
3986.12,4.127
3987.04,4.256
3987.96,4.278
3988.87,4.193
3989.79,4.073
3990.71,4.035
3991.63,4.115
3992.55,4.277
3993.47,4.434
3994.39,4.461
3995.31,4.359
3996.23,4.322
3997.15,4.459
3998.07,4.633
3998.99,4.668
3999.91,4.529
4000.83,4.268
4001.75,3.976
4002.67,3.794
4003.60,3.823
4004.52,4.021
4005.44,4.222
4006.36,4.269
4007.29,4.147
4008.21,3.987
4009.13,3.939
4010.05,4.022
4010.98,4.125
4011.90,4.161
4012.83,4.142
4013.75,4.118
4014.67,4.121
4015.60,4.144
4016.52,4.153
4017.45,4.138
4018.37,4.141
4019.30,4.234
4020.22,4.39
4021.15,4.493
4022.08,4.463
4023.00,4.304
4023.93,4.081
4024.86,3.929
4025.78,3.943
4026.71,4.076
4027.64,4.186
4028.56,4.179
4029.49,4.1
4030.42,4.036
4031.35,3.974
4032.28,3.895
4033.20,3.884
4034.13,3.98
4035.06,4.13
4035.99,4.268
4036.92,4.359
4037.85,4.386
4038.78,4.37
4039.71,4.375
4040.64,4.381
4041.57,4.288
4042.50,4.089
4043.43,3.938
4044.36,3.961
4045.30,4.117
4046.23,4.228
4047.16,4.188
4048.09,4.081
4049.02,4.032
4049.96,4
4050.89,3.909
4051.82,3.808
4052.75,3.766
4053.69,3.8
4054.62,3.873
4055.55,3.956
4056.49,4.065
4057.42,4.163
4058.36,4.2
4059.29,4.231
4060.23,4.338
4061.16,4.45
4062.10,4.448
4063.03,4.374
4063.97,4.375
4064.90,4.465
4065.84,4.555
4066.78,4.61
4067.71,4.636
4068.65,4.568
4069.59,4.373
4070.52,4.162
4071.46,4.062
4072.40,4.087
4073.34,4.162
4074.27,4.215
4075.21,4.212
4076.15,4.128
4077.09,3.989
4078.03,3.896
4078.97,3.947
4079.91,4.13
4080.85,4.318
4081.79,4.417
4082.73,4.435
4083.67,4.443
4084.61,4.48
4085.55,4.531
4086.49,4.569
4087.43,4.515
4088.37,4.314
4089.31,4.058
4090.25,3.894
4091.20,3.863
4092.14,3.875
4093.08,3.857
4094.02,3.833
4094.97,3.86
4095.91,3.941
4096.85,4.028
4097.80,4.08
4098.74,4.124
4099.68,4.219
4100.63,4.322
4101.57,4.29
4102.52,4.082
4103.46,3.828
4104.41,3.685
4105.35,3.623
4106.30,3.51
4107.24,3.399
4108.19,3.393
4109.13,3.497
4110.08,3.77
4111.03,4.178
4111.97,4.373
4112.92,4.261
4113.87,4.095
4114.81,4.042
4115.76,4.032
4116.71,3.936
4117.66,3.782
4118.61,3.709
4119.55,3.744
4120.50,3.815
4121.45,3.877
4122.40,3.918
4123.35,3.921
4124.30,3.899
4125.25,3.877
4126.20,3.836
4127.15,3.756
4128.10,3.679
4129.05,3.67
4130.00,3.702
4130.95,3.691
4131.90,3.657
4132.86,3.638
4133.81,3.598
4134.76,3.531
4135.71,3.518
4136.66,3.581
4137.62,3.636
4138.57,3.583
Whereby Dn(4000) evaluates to 1.4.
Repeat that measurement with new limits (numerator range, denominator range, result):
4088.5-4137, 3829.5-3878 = 1.54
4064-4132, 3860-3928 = 1.43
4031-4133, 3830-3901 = 1.57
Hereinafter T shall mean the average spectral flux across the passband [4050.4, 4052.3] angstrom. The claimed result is 3.88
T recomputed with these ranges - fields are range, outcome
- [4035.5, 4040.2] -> 4.35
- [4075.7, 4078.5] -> 4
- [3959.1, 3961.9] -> 3.78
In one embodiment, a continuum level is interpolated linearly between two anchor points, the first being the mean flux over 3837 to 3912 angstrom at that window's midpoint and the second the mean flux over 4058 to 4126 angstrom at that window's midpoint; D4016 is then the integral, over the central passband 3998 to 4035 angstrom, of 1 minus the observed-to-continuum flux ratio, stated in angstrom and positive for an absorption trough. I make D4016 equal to -4.3 angstrom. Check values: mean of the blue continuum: 2.96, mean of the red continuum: 4.1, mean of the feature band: 4.14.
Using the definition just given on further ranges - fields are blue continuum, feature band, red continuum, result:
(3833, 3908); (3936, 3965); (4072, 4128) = -4.72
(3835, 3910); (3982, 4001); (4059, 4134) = -3.61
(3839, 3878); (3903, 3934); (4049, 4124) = -1.42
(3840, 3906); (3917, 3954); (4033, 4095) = -3.57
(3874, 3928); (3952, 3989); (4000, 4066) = -1.87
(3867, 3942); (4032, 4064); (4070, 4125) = -2.43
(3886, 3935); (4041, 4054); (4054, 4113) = -0.23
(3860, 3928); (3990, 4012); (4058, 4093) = -2.34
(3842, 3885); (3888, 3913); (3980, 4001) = 1.79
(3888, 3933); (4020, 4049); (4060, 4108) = -1.97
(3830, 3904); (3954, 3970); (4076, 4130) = -2.56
